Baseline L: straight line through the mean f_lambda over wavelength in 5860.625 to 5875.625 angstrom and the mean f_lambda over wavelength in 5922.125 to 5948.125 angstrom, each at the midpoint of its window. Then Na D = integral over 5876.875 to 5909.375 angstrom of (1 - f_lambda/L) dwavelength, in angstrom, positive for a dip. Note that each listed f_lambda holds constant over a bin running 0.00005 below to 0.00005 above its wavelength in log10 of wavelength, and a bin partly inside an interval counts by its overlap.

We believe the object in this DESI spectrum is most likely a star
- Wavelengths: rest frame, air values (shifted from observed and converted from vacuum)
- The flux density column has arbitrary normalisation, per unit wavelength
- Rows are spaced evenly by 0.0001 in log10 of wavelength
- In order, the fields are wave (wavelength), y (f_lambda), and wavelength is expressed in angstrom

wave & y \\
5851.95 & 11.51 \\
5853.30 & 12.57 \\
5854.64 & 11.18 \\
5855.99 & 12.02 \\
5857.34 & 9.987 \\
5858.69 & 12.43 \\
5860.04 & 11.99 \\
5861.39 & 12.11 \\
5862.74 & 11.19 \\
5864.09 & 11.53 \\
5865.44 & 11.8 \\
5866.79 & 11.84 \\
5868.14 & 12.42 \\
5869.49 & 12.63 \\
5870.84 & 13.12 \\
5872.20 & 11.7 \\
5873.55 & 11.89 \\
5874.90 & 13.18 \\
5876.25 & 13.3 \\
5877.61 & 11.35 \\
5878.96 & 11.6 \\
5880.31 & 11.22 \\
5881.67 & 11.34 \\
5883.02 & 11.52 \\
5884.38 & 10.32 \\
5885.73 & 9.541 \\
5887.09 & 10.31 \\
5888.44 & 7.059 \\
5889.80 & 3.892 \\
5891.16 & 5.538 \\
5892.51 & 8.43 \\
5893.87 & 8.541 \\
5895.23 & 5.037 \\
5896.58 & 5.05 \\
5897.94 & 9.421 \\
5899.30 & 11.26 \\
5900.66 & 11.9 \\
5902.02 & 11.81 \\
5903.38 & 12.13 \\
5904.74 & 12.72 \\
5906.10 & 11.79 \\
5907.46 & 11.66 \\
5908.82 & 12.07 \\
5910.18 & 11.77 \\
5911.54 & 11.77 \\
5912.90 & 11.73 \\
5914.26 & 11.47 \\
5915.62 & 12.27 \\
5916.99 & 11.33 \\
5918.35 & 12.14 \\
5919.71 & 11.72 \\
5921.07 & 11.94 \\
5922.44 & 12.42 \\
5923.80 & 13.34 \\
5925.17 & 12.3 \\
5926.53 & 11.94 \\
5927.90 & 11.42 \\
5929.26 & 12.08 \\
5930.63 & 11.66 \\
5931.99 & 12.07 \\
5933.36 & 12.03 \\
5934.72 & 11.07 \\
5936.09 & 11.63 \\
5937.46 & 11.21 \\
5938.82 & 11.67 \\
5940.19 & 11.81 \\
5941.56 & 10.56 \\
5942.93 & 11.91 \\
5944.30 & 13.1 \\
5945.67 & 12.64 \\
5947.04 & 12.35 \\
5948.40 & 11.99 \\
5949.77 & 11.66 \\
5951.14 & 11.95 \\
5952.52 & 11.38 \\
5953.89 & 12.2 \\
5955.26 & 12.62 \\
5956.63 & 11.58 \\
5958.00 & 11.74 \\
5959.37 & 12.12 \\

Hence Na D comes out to 6.1 angstrom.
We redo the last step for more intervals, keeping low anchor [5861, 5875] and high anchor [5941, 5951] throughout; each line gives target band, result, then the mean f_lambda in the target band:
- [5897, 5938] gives 1.0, 11.8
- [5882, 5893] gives 3.3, 8.42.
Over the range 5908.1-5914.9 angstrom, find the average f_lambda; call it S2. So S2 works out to 11.8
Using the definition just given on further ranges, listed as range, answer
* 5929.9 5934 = 11.9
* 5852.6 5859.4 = 11.6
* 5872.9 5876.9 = 12.8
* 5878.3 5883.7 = 11.4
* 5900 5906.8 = 12.1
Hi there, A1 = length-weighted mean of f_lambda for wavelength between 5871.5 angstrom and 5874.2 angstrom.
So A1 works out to 11.8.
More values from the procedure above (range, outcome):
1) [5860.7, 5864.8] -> 11.6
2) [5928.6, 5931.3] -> 11.8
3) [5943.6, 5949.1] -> 12.5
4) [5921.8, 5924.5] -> 12.9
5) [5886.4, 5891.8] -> 6.7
